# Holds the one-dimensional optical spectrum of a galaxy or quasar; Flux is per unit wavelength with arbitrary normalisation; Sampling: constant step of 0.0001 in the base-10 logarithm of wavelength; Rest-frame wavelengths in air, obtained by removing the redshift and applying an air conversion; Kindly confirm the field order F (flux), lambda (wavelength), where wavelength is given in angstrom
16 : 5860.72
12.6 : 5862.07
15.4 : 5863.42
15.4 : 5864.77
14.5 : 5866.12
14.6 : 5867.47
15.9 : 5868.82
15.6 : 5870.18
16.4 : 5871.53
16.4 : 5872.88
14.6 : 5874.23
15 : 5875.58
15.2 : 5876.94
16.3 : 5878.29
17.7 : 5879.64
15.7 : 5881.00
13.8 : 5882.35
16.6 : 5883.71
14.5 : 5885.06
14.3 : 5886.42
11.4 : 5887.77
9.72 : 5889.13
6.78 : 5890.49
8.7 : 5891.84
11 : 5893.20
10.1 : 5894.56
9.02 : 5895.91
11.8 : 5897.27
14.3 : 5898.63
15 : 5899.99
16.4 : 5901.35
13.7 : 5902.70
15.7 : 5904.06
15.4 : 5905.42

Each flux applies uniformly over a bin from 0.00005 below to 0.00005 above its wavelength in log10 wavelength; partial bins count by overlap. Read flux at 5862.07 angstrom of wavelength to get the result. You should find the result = 12.6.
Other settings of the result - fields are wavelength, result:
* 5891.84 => 8.7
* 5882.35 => 13.8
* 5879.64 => 17.7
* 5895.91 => 9.02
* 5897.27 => 11.8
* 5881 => 15.7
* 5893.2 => 11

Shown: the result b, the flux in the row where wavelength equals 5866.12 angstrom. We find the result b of 14.5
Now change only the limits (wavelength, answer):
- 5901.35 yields 16.4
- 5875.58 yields 15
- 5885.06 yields 14.5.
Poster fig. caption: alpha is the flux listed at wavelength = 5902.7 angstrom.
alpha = 13.7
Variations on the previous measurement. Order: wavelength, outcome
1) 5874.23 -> 14.6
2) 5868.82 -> 15.9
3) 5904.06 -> 15.7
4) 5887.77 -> 11.4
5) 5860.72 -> 16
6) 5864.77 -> 15.4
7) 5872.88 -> 16.4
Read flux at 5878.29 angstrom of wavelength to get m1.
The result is 16.3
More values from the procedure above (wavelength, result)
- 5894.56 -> 10.1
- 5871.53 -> 16.4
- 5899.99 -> 15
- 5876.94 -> 15.2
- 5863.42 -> 15.4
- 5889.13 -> 9.72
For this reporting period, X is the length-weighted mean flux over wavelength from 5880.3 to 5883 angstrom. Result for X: 14.8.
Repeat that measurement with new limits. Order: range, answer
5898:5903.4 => 14.9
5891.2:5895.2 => 9.93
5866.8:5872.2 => 15.6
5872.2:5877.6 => 15.3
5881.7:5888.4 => 14.1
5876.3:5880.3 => 16.4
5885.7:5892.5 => 10.2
